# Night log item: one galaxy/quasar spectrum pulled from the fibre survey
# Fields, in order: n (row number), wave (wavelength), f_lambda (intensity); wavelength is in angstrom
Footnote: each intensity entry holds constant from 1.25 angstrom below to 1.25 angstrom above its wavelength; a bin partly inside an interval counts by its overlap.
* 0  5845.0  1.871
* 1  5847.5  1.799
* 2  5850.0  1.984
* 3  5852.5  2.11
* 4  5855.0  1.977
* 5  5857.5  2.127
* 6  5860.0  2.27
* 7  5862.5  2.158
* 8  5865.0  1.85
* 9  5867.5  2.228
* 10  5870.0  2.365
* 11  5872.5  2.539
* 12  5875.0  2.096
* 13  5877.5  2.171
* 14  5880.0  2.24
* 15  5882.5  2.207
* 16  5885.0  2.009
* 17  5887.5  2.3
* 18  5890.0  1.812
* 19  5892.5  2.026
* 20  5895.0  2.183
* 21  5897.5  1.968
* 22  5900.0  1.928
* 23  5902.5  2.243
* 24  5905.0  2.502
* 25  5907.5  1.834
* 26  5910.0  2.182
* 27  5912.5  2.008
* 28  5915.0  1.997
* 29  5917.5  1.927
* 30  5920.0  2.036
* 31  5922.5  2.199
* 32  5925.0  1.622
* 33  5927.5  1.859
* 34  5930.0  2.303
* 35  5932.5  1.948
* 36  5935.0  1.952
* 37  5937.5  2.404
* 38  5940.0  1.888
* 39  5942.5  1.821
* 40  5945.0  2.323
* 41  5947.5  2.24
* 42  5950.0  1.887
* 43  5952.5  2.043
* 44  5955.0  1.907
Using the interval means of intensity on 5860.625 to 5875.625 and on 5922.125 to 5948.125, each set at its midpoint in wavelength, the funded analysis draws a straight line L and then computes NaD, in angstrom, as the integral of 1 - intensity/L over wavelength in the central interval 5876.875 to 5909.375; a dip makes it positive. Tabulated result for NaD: 0.6 angstrom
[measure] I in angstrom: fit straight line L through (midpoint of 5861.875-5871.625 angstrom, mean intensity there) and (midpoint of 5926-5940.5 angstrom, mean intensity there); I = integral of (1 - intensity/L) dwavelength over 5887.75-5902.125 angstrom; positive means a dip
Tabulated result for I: 0.7 angstrom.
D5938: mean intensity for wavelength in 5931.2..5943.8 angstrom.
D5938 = 2.01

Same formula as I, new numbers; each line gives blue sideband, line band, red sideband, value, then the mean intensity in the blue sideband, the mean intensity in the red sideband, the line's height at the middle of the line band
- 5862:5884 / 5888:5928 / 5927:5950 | 2.0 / 2.21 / 2.08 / 2.14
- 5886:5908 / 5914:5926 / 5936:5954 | 0.7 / 2.1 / 2.08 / 2.09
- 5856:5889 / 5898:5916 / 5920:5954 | 0.1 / 2.19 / 2.04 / 2.11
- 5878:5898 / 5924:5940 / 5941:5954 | 0.4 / 2.1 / 2.06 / 2.07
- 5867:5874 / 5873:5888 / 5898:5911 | 0.8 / 2.38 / 2.13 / 2.31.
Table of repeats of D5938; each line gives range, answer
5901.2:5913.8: 2.15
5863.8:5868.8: 2.04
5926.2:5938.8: 2.09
